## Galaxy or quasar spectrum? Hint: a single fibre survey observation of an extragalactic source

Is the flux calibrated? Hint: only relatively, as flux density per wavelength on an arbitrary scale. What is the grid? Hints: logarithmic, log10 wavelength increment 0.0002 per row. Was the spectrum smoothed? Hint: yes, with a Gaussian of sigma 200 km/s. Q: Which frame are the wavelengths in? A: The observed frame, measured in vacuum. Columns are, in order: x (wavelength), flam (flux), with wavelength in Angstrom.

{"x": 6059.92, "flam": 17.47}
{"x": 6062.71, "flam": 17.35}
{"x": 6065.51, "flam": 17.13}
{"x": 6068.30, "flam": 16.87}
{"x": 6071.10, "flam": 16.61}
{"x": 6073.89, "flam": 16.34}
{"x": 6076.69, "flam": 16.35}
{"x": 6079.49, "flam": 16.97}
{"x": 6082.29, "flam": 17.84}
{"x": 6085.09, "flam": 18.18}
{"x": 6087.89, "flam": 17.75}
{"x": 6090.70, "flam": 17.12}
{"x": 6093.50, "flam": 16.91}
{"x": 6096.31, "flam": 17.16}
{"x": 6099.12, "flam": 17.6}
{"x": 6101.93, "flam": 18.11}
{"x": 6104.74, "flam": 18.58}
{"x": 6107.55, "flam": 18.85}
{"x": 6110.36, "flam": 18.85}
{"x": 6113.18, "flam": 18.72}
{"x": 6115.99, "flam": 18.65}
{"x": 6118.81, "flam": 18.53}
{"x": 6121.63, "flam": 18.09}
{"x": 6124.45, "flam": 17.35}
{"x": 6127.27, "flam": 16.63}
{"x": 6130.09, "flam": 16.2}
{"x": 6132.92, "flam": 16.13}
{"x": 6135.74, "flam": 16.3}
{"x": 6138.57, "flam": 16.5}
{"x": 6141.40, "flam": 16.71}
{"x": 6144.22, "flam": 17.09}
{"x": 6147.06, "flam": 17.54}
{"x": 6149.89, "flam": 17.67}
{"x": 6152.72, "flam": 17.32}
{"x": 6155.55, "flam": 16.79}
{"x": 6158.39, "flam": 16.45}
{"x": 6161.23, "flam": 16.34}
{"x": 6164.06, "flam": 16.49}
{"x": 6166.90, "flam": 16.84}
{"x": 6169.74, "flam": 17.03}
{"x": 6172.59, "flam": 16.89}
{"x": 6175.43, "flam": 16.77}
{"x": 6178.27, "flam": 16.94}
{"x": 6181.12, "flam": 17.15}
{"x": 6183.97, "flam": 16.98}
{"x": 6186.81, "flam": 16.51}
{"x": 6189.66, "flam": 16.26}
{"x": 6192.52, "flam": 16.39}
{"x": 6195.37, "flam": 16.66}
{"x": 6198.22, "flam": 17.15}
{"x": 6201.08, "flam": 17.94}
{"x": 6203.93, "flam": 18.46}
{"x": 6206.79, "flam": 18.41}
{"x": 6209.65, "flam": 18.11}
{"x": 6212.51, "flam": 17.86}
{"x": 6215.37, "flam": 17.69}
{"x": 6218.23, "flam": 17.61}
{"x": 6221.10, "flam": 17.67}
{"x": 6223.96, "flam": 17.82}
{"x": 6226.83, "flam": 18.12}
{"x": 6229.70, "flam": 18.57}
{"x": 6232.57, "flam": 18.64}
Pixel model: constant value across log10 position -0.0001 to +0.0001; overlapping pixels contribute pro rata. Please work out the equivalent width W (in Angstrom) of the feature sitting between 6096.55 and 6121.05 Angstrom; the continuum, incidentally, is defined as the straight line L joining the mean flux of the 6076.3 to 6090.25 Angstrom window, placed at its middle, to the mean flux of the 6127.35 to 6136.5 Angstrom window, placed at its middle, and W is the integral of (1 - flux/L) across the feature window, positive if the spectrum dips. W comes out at -2.3 Angstrom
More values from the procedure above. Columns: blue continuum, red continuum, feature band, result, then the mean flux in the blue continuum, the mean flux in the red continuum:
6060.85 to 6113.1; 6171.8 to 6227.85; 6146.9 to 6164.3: 0.50 Angstrom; 17.5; 17.4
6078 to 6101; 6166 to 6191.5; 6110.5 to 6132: -0.68 Angstrom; 17.4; 16.8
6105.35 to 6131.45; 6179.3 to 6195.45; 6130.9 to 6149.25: 0.88 Angstrom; 18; 16.7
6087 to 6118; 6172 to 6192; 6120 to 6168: 1.42 Angstrom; 18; 16.8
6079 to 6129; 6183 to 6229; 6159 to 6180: 1.06 Angstrom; 17.9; 17.5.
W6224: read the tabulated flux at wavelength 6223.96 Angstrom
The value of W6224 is 17.82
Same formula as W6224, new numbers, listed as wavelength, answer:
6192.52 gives 16.39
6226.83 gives 18.12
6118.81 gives 18.53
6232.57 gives 18.64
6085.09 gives 18.18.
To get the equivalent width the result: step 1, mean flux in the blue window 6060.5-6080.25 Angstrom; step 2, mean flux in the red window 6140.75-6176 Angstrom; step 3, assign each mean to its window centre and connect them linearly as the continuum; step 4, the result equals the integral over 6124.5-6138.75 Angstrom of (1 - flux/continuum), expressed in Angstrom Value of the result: 0.4 Angstrom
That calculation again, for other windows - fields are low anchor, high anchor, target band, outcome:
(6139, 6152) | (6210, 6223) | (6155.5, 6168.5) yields 0.57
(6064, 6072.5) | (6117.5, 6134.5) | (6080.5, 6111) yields -1.56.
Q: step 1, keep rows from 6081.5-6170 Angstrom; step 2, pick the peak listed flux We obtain 18.85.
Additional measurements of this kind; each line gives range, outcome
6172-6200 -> 17.15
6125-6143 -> 16.71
